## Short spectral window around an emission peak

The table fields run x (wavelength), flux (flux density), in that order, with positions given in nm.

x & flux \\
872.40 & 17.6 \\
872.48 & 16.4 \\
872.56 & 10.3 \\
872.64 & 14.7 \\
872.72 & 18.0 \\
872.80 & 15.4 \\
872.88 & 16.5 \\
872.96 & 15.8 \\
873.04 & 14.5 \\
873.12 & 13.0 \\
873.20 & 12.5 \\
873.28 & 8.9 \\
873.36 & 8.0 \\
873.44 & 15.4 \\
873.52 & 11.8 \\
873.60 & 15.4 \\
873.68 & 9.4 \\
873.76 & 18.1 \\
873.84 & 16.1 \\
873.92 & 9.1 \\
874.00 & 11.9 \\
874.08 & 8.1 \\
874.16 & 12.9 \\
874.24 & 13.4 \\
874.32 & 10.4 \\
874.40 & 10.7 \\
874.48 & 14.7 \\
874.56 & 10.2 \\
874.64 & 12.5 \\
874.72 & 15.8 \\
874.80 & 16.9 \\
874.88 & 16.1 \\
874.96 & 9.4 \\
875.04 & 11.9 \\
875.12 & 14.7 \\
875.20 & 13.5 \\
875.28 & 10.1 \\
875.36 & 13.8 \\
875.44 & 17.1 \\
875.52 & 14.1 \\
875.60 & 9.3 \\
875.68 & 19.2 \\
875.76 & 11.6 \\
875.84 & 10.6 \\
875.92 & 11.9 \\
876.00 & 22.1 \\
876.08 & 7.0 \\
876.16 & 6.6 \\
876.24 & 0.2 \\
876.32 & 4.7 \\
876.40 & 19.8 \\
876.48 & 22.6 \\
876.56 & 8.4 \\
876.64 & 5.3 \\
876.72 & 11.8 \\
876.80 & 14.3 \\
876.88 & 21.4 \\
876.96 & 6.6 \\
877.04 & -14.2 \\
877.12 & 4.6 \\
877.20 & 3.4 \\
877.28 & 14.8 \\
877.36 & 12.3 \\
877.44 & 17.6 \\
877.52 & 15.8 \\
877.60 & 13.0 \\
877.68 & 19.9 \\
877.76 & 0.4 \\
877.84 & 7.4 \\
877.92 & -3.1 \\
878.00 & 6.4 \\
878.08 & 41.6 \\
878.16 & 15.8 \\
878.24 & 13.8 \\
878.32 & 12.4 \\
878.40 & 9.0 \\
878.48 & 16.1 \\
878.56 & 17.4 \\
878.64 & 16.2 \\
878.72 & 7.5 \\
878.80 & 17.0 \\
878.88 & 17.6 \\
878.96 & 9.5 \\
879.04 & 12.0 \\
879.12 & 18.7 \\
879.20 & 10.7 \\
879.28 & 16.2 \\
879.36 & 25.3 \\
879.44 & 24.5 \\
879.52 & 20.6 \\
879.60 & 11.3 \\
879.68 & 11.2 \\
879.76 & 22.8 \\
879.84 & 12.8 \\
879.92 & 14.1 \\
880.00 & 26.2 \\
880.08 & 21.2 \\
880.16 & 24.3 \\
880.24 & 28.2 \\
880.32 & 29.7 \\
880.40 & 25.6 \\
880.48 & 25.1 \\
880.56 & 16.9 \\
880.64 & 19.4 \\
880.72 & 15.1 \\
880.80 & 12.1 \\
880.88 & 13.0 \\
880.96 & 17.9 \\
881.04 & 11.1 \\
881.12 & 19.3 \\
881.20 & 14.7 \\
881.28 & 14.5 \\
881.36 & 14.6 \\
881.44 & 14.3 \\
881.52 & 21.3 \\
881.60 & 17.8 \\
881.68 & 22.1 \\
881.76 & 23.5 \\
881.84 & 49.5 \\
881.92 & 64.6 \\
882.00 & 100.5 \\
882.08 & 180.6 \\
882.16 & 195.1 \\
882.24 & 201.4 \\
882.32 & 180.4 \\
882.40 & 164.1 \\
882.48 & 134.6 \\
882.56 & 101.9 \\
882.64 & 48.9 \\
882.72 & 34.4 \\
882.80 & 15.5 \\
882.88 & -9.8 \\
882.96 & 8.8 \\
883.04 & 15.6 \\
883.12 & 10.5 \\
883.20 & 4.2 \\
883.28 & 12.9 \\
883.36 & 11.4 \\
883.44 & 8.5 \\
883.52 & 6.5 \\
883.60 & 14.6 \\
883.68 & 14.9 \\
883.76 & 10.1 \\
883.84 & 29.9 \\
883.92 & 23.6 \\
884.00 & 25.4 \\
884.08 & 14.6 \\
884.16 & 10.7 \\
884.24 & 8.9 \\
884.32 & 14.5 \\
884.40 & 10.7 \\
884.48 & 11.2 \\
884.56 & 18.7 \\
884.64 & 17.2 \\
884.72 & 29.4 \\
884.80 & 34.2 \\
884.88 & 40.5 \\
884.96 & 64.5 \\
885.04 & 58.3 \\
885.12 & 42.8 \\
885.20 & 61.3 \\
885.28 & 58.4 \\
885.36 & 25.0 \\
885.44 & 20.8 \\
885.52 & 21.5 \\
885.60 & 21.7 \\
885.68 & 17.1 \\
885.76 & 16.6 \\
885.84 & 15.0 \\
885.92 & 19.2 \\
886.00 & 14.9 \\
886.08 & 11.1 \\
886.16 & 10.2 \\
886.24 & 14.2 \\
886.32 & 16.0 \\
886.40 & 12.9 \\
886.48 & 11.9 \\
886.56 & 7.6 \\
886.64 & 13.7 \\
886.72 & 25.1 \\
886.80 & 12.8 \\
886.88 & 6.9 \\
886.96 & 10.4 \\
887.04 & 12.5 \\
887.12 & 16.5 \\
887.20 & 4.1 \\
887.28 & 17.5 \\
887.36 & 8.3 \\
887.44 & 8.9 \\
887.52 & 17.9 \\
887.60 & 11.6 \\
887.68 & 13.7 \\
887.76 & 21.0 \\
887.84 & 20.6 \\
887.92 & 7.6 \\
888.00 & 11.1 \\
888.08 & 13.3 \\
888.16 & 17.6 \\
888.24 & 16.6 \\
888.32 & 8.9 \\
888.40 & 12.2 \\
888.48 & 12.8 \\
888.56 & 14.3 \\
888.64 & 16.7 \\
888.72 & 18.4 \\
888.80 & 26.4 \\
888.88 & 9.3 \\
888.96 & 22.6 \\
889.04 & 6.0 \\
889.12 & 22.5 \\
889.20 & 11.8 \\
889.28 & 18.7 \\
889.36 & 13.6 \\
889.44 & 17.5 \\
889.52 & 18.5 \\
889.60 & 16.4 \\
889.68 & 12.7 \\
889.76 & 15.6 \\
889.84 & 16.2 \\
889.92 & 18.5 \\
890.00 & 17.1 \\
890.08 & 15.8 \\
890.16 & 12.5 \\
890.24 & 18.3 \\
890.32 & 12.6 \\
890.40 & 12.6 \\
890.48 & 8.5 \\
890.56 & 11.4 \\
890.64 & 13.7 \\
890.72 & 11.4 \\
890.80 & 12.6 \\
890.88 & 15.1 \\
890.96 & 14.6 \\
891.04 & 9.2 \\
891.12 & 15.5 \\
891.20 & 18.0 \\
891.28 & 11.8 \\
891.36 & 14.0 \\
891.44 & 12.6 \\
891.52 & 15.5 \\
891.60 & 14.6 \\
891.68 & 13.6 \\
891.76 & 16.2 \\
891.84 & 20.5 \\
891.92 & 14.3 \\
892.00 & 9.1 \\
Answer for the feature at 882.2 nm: H-alpha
